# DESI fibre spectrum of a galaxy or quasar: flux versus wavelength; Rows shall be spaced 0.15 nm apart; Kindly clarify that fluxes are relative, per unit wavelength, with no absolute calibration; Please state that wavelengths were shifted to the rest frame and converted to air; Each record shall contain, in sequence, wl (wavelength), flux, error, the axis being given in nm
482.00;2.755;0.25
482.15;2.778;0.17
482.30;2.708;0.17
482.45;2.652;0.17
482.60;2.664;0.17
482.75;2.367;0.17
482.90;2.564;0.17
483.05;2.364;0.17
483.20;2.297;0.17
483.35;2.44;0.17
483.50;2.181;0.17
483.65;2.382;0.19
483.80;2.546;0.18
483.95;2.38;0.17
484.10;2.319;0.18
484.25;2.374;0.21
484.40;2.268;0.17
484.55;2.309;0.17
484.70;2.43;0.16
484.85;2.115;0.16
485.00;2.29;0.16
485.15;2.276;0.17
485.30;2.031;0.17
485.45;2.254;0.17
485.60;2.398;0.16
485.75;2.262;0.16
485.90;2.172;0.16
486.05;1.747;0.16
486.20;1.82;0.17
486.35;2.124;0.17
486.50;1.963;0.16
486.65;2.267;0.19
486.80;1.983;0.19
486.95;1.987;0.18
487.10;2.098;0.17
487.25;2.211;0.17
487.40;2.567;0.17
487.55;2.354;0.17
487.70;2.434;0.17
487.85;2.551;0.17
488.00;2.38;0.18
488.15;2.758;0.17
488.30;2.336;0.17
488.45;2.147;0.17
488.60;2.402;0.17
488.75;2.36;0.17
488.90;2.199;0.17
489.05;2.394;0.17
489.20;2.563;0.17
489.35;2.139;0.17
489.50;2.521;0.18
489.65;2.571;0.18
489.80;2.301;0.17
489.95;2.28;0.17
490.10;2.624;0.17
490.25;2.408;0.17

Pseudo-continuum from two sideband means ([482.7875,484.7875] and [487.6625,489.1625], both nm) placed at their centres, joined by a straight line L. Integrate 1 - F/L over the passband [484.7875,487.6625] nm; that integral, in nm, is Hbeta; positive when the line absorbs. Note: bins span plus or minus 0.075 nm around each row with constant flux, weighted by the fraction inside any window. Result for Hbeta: 0.276 nm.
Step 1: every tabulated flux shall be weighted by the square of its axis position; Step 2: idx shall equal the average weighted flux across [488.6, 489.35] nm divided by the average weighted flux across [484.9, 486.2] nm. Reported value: 1.1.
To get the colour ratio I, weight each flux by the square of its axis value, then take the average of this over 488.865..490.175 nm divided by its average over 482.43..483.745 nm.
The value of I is 1.02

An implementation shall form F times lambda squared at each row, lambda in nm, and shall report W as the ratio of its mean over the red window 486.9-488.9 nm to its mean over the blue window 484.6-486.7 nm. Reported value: 1.1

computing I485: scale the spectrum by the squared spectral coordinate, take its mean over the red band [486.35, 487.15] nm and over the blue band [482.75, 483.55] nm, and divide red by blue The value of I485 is 0.88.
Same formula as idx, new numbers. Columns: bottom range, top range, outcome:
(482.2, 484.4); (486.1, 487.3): 0.85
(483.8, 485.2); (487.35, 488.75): 1.06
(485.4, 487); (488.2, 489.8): 1.15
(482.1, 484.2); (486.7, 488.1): 0.95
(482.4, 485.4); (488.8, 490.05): 1.03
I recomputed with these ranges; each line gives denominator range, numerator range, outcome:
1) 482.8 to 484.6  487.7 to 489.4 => 1.03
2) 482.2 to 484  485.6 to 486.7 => 0.85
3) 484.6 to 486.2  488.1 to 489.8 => 1.11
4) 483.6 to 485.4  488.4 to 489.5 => 1.03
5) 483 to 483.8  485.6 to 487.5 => 0.91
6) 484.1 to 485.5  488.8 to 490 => 1.07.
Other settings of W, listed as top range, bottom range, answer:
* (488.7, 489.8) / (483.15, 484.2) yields 1.03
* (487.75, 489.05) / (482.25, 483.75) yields 0.99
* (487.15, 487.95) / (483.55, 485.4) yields 1.06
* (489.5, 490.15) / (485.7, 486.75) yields 1.21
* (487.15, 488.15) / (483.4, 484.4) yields 1.05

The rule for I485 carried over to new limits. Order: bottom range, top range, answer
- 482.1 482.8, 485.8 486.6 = 0.76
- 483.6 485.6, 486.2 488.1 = 0.98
